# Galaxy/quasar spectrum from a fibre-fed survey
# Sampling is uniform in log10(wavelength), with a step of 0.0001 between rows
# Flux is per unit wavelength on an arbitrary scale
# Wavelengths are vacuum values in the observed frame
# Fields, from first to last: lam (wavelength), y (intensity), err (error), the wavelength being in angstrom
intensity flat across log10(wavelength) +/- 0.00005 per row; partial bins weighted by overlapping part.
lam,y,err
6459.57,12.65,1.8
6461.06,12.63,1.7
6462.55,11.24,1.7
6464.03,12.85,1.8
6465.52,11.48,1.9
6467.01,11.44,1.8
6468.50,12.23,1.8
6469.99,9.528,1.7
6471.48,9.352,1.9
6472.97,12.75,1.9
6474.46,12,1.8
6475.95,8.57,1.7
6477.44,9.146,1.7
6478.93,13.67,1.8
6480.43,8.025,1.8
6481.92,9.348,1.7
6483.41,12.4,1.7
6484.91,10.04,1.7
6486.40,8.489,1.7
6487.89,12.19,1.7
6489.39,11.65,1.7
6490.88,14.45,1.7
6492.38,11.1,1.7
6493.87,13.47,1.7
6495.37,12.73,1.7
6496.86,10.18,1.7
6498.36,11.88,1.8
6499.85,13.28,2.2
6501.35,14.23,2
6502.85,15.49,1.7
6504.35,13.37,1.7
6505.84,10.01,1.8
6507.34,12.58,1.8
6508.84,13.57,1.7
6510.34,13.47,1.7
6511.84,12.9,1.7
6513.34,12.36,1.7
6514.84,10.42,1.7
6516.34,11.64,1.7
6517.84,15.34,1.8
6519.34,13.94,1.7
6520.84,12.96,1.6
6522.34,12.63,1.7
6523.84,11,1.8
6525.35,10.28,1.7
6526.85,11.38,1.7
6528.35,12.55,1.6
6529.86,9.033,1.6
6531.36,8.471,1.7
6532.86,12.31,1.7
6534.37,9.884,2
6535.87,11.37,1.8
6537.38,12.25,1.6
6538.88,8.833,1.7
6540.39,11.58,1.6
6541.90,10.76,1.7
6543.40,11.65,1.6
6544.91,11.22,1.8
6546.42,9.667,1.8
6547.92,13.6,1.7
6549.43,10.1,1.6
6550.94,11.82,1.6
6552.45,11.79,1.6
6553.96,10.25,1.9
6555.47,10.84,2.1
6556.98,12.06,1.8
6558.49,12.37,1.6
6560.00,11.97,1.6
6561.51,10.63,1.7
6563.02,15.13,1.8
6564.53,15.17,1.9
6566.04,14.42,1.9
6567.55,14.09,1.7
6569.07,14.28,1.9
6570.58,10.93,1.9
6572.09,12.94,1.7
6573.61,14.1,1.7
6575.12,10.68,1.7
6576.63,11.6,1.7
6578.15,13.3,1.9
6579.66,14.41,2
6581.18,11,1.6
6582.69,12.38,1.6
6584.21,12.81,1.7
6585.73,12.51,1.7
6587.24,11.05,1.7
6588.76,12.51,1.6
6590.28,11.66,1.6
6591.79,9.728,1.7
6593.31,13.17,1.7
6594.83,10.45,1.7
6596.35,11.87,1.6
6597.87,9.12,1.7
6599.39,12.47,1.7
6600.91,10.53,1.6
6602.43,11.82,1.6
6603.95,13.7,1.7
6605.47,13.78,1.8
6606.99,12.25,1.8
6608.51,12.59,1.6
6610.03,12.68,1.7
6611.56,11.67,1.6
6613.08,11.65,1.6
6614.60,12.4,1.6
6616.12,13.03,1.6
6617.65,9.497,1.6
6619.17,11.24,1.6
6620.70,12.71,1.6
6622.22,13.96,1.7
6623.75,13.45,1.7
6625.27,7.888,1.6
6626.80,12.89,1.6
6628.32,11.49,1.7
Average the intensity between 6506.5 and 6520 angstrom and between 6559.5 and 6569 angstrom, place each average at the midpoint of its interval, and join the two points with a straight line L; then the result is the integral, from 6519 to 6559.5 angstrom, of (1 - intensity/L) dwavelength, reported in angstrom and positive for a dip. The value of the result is 6.16 angstrom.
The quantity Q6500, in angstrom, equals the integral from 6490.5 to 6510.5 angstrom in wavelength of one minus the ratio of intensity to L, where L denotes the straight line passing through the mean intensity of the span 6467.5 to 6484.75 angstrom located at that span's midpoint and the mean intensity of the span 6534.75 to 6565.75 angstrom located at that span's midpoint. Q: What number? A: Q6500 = -3.3 angstrom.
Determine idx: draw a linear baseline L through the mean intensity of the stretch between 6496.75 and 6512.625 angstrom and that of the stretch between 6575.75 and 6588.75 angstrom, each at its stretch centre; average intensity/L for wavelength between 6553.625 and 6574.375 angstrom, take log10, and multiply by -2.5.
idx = -0.030 mag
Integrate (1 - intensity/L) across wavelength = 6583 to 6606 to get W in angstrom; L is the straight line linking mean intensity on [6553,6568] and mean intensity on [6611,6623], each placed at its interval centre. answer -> 0.89 angstrom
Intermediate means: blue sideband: 12.7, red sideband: 12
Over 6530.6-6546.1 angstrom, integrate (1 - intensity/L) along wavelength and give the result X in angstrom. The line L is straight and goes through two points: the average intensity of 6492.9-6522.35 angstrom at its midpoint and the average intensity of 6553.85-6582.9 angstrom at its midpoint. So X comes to 2.4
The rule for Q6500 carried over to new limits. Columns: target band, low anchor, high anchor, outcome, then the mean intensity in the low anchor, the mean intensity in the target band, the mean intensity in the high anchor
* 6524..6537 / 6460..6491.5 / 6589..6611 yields 0.82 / 11.1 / 10.7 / 11.9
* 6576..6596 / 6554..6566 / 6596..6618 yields 0.33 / 12.6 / 12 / 12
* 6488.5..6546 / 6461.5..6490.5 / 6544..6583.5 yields -2.11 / 10.9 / 12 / 12.3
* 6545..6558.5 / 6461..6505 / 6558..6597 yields 1.04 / 11.6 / 11.3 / 12.5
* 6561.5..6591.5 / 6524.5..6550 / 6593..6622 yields -3.45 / 10.9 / 12.8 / 11.9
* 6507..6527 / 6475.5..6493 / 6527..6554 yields -2.92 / 10.8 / 12.5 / 11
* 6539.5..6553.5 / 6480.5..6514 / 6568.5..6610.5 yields 0.97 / 12.2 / 11.3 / 12.1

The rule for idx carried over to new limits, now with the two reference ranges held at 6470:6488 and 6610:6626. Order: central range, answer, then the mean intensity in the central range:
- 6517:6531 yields -0.11 mag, 12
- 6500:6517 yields -0.19 mag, 12.8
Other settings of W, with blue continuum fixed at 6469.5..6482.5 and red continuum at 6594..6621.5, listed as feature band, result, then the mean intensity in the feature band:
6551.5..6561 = -0.2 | 11.5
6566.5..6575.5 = -1.2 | 13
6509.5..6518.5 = -1.6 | 12.7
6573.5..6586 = -1.0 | 12.5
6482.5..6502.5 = -3.0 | 12.1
